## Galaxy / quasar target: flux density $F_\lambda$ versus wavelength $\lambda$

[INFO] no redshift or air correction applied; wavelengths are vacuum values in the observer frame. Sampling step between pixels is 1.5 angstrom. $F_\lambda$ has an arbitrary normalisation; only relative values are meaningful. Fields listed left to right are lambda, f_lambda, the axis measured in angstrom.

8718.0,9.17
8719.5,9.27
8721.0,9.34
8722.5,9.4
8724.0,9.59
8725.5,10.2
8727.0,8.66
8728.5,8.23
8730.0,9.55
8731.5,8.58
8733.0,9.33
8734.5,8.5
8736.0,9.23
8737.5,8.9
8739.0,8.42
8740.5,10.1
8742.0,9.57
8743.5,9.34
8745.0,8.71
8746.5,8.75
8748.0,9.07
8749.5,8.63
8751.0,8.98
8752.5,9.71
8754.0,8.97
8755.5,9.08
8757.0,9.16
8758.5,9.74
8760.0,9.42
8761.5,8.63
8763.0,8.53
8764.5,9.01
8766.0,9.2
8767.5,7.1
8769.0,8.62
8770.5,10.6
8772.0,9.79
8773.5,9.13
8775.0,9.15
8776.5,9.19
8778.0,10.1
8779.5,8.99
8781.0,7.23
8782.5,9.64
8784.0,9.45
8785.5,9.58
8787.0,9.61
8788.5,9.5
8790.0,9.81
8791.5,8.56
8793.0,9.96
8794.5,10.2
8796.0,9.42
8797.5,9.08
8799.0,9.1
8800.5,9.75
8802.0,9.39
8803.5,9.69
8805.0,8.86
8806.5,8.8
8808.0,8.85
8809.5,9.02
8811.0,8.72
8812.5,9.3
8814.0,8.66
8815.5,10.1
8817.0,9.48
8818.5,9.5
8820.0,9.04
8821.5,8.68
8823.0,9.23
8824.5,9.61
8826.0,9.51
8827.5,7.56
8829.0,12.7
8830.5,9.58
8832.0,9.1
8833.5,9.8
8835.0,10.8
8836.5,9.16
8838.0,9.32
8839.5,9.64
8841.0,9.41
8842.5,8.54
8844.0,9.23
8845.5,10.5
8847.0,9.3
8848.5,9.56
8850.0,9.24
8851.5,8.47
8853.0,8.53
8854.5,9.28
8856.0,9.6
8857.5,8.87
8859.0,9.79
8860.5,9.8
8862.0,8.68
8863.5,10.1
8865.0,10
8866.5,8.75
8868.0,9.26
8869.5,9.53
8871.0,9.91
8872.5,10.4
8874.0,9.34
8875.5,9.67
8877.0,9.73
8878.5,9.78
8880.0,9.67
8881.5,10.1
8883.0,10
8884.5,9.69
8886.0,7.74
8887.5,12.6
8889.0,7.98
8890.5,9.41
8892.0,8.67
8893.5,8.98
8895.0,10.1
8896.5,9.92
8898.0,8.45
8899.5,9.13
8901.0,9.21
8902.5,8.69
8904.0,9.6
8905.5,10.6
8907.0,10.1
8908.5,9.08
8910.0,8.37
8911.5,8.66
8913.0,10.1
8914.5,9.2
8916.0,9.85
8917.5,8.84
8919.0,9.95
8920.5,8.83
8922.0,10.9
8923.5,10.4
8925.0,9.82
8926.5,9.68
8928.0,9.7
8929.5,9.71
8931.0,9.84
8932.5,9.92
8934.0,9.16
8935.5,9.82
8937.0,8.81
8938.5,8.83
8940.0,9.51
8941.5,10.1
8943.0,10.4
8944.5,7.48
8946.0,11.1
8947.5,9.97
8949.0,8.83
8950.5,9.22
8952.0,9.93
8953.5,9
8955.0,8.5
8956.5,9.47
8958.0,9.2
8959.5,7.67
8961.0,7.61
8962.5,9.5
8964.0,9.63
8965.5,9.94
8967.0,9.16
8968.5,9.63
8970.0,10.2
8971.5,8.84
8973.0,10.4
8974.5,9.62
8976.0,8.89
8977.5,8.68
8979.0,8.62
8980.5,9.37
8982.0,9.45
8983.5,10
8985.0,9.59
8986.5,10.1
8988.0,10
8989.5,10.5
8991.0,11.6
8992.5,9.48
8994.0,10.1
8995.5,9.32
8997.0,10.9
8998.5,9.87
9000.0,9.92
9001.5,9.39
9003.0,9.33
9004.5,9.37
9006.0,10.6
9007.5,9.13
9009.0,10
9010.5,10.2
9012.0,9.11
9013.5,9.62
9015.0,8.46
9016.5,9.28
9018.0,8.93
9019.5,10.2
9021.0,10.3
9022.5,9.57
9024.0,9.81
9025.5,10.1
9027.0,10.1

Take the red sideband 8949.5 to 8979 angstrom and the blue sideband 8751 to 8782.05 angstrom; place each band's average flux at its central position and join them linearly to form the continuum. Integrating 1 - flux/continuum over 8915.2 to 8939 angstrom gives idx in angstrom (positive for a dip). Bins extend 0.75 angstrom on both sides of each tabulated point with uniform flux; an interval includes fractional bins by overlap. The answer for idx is -1.2 angstrom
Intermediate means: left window 9.07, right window 9.2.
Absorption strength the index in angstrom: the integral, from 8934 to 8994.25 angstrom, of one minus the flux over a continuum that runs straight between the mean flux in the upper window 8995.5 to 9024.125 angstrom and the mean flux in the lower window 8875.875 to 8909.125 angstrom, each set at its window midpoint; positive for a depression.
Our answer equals 0.9 angstrom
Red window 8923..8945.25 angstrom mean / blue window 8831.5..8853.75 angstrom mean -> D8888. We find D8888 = 1.0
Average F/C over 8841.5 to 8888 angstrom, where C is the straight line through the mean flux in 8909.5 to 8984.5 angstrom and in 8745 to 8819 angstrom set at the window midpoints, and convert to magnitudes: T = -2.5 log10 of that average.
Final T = -0.03 mag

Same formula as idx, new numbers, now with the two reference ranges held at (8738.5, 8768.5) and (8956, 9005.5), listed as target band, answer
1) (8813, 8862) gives -1.07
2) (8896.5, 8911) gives 0.16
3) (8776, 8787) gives -0.15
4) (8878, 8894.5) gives -0.33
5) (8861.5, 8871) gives -0.17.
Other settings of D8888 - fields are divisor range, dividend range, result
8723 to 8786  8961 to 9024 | 1.06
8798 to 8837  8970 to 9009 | 1.04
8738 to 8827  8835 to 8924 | 1.03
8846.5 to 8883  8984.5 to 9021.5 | 1.03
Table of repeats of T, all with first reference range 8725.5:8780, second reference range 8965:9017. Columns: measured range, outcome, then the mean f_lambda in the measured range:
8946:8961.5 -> 0.06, 9.07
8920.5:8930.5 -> -0.05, 9.94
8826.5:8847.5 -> -0.04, 9.62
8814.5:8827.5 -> 0.00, 9.27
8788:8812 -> -0.01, 9.29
